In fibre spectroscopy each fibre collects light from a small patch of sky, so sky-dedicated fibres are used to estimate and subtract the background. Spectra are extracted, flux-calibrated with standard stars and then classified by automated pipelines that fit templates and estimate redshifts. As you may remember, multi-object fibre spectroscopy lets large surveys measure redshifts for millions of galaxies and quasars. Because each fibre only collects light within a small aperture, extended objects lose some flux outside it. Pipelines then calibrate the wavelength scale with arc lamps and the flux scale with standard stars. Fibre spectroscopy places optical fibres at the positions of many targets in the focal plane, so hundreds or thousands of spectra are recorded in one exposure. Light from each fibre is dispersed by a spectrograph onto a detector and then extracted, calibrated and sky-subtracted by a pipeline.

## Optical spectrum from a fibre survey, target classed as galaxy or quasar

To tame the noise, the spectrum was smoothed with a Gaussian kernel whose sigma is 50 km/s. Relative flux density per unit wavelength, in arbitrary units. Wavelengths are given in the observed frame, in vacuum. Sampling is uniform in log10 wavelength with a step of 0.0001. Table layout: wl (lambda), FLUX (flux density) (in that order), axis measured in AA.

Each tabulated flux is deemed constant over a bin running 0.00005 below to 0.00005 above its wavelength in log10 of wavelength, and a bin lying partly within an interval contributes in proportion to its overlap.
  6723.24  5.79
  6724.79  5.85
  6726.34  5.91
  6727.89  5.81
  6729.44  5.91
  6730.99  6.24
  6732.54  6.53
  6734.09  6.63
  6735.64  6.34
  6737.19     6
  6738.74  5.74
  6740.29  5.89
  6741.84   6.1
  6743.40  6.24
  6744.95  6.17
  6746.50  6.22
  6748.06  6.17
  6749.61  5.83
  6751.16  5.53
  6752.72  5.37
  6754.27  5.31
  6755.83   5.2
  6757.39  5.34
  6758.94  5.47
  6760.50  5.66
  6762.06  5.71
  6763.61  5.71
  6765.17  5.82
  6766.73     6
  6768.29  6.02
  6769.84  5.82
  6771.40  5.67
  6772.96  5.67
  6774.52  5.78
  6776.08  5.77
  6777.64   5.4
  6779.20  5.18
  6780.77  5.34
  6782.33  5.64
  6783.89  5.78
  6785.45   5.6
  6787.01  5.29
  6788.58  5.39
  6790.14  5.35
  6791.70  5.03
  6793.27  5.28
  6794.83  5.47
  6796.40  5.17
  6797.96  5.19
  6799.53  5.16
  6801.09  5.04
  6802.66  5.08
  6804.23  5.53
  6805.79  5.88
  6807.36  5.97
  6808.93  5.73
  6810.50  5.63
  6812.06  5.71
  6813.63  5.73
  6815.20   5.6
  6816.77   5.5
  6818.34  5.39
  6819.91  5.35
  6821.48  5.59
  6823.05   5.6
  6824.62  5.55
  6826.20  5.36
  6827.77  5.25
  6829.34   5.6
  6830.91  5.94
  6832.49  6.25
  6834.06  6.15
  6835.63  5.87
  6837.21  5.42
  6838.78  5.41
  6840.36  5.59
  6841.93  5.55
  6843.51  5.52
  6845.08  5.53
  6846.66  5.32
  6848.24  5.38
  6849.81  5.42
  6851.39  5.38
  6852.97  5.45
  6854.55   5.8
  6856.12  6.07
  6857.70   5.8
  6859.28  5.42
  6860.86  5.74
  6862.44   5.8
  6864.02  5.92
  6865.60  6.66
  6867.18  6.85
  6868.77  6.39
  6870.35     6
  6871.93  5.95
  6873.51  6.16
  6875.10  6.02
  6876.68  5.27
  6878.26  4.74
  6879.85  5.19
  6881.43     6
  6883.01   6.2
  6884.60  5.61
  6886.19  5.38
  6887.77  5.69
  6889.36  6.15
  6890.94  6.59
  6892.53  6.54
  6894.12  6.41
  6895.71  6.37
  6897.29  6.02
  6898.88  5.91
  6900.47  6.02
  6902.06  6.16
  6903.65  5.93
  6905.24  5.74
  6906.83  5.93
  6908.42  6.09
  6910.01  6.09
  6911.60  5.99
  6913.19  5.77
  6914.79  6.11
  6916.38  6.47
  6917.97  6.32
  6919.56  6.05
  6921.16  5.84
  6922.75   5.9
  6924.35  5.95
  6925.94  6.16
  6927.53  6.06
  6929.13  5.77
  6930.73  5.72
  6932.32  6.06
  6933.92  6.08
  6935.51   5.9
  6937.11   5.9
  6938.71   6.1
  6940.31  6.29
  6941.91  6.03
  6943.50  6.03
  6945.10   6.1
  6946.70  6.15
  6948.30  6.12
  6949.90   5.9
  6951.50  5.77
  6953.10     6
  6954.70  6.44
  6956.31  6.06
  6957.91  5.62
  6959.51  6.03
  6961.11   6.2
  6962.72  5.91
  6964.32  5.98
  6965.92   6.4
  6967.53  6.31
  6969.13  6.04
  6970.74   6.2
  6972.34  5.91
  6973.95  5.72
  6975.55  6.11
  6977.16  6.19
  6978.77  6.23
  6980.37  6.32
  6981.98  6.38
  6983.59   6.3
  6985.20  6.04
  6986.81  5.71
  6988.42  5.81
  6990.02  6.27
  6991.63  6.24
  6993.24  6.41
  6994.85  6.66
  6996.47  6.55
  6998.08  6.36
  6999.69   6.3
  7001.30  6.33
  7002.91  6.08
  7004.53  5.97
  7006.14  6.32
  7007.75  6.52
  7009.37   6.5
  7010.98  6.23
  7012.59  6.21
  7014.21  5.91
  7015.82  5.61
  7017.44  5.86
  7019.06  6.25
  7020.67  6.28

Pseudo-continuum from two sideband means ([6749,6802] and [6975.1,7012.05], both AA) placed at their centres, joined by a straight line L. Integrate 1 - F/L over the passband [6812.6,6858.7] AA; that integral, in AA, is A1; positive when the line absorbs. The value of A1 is 0.9 AA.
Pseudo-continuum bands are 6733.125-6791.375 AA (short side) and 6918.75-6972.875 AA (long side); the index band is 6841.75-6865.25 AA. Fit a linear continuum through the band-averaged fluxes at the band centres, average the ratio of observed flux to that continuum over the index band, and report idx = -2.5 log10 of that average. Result 0.05 mag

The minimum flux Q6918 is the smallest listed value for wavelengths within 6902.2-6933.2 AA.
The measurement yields 5.72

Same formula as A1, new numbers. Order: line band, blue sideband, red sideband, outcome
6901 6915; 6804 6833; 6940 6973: -0.14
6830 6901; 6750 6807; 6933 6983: -0.75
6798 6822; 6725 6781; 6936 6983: 1.55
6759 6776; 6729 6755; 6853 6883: 0.61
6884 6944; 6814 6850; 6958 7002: -1.27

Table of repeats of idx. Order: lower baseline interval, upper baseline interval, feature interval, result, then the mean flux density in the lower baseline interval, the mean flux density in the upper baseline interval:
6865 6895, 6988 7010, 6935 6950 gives 0.02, 5.98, 6.32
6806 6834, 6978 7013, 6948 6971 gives 0.01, 5.65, 6.26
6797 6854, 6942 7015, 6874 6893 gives 0.00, 5.54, 6.15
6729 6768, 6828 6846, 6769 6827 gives 0.06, 5.89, 5.7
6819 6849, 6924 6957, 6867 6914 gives -0.03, 5.59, 6.03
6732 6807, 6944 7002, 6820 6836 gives 0.02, 5.65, 6.14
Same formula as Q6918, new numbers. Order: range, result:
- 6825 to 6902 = 4.74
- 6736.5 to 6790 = 5.18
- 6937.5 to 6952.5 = 5.77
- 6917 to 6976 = 5.62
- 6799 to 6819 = 5.04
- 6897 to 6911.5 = 5.74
